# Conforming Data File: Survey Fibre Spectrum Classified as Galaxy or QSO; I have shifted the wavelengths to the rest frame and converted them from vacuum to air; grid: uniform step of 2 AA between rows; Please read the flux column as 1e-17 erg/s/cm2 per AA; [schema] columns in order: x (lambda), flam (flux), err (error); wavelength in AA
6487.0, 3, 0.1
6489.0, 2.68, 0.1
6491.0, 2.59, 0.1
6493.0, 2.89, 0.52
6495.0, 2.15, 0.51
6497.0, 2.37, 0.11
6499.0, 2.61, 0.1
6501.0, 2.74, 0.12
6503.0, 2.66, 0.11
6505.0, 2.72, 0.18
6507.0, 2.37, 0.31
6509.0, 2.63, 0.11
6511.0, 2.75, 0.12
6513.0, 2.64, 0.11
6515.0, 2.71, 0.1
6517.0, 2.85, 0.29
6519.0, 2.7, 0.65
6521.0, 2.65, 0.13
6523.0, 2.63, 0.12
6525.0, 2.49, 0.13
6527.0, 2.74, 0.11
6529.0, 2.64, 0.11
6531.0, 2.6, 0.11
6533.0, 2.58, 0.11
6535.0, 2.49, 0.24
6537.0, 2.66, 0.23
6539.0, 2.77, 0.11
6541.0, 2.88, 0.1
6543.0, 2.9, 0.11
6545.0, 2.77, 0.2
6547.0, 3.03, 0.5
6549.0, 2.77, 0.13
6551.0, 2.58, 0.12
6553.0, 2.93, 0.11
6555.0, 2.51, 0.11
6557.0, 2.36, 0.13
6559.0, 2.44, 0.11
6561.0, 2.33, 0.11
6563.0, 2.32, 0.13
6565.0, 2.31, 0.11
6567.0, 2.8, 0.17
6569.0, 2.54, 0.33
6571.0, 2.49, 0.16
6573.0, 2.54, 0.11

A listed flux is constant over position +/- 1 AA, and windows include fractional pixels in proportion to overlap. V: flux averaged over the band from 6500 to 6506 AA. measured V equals 2.71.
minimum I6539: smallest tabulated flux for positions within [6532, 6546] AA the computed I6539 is 2.49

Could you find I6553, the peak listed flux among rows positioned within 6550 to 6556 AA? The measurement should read 2.93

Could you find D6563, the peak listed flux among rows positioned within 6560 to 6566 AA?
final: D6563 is 2.33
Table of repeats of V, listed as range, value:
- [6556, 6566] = 2.35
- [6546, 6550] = 2.9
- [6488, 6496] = 2.58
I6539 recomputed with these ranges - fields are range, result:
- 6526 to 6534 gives 2.58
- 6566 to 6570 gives 2.54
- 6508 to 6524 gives 2.63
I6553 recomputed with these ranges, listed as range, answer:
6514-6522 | 2.85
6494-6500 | 2.61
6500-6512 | 2.75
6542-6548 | 3.03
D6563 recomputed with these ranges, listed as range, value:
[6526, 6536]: 2.74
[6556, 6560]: 2.44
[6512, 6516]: 2.71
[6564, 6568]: 2.8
